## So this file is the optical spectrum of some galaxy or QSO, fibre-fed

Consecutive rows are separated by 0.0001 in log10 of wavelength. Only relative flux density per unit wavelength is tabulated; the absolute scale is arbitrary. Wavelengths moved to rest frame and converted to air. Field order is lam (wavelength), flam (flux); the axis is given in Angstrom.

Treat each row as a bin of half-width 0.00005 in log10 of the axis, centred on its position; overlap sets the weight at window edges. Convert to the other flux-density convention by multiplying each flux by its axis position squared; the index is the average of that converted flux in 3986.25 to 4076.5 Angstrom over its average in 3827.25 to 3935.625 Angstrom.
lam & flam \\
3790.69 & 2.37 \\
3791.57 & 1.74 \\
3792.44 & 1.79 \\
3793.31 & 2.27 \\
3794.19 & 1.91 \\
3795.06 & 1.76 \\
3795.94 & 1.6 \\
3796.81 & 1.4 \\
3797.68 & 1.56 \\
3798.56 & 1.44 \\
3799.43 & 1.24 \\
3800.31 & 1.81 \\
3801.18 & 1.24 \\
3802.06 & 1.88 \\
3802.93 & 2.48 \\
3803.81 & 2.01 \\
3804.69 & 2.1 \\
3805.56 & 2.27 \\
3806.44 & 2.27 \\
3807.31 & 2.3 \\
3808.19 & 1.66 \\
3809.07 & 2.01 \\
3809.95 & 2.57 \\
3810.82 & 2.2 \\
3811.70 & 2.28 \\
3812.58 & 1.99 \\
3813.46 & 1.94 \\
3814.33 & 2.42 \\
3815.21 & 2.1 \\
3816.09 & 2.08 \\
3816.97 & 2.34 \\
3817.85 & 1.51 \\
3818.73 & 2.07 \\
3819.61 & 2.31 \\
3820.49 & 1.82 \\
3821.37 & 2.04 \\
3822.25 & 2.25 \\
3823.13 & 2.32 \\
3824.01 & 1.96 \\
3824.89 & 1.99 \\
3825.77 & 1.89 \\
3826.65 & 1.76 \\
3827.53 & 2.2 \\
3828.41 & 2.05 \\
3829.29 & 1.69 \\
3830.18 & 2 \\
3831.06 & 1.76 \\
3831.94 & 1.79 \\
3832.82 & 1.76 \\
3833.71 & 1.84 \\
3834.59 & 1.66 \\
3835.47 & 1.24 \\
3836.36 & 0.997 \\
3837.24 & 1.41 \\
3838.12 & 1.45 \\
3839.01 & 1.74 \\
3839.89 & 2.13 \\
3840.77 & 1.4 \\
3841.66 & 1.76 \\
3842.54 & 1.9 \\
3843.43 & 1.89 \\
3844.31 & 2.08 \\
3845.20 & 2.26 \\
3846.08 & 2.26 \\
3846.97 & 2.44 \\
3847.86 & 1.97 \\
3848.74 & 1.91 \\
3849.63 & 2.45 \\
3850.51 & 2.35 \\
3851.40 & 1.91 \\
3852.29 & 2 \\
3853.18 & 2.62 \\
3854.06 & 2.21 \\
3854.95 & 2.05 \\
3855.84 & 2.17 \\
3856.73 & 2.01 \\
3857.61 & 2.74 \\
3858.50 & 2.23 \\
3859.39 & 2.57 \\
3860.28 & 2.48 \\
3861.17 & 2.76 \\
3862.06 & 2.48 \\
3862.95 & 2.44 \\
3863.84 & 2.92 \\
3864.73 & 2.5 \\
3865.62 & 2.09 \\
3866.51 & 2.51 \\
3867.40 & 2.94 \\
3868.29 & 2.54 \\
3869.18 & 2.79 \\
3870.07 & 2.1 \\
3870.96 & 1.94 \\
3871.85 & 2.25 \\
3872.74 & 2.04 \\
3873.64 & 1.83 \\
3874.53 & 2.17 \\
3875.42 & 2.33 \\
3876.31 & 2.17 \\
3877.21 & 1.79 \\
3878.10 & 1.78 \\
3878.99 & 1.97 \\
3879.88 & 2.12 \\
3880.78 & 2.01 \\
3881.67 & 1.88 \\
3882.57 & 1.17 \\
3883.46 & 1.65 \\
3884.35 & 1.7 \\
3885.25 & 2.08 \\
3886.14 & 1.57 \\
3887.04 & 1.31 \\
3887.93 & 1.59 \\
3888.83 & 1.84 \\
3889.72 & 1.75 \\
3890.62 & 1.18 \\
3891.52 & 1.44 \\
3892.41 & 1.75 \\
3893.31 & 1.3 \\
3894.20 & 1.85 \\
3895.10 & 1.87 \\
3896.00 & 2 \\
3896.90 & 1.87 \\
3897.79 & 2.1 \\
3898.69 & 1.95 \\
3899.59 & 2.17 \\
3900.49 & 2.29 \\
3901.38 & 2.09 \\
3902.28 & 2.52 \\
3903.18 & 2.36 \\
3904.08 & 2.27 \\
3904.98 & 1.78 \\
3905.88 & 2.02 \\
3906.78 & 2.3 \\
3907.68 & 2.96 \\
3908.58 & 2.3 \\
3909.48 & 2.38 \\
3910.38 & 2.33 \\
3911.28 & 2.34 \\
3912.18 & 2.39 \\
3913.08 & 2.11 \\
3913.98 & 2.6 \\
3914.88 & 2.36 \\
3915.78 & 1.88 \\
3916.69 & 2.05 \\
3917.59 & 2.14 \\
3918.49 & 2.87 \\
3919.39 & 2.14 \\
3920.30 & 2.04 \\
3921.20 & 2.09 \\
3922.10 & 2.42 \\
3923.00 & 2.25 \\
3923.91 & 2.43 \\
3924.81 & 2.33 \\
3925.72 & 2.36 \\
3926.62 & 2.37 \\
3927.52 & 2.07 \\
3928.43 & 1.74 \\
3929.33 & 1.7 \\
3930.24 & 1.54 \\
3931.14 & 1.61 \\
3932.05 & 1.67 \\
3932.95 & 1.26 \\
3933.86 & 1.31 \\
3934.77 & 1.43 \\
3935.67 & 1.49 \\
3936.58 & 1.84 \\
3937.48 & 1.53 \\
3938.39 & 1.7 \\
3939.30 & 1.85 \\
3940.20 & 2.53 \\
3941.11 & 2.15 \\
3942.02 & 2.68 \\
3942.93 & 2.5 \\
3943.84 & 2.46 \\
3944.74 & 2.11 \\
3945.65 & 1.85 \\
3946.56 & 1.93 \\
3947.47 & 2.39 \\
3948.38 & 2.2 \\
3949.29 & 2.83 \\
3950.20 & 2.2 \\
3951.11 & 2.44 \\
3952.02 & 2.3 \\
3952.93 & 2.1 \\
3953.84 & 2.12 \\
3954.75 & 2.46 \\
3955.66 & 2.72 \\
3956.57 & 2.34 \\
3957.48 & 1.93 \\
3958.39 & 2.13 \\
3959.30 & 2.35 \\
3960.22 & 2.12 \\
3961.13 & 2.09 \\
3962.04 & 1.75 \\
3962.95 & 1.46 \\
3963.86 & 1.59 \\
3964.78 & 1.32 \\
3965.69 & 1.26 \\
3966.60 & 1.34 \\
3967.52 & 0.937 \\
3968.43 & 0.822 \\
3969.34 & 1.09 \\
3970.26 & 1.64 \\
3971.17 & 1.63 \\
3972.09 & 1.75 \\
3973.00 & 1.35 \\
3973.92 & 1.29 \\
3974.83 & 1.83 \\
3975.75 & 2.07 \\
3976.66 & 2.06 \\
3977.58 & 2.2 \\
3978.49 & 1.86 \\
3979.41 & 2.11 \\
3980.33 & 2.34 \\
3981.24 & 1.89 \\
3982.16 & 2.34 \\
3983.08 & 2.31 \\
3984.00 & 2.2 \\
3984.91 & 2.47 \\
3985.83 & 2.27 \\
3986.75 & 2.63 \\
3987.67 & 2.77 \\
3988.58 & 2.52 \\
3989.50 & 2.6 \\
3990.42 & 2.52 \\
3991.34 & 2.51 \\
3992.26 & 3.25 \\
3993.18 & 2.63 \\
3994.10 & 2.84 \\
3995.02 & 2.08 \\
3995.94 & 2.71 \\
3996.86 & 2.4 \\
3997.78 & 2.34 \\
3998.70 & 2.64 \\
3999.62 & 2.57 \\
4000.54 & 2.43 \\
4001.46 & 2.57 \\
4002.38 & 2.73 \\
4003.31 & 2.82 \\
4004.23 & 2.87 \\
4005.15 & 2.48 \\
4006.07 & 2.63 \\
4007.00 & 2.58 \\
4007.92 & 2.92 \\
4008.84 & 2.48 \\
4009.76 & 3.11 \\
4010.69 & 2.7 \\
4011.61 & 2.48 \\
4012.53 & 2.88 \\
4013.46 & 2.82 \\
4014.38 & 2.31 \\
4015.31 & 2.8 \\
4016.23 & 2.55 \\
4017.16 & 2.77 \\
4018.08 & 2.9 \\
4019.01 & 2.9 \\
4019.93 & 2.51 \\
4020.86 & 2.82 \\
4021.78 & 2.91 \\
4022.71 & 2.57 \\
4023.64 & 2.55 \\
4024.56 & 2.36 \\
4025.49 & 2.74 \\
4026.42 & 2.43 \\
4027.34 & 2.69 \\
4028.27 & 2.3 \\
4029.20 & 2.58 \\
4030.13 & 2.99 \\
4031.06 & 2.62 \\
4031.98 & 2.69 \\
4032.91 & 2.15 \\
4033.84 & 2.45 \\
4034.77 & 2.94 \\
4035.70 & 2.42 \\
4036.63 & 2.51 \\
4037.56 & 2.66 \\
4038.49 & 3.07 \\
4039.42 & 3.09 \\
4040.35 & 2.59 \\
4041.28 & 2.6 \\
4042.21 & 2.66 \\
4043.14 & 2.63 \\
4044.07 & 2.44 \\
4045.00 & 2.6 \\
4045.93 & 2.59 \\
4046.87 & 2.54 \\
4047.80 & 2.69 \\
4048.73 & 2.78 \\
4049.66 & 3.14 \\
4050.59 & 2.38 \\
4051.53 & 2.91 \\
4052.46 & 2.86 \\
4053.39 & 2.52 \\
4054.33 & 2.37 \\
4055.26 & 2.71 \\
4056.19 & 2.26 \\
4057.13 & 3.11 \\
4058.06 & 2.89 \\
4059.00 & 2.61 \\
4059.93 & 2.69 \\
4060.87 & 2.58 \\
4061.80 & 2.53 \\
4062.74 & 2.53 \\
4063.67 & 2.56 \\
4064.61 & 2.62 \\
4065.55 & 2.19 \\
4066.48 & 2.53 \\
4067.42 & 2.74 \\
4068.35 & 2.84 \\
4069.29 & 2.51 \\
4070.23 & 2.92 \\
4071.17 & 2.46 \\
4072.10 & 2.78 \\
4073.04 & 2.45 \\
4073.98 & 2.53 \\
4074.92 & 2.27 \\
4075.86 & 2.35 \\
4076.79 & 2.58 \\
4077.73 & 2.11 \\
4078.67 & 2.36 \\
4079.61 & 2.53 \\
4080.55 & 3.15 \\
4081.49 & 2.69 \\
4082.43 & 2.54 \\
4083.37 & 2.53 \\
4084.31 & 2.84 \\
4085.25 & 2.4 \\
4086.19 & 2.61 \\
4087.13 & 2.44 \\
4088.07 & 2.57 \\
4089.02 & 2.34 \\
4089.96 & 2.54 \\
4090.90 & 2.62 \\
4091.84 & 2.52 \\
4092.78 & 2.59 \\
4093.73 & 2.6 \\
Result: 1.39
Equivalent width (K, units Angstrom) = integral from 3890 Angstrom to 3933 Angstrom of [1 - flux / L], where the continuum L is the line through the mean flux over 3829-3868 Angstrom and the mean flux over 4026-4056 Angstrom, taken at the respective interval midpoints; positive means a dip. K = 3.5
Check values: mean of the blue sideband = 2.09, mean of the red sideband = 2.64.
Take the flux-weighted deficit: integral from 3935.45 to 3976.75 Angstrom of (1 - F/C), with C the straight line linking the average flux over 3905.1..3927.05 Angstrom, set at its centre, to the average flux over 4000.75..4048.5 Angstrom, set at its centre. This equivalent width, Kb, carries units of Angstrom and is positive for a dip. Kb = 8.6 Angstrom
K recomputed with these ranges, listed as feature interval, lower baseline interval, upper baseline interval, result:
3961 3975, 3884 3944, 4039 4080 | 5.1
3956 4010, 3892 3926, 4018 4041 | 6.6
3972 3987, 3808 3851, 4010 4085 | 2.3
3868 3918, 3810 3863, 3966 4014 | 2.6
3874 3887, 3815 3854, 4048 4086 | 1.3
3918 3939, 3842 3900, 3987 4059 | 3.4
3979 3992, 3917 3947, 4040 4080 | -0.9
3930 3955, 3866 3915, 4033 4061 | 2.7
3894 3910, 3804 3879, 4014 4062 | 0.7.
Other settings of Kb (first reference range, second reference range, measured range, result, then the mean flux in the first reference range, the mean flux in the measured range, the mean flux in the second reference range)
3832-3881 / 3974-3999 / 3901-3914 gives -0.6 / 2.11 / 2.31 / 2.37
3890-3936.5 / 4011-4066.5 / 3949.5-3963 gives 0.3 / 2.04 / 2.2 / 2.64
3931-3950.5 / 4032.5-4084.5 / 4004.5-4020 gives -2.2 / 1.98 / 2.7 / 2.62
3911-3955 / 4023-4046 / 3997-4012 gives -1.1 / 2.1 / 2.64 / 2.61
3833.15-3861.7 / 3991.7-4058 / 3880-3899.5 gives 4.1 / 2.03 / 1.72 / 2.66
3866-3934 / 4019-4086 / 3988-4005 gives -1.4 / 2.04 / 2.61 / 2.62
